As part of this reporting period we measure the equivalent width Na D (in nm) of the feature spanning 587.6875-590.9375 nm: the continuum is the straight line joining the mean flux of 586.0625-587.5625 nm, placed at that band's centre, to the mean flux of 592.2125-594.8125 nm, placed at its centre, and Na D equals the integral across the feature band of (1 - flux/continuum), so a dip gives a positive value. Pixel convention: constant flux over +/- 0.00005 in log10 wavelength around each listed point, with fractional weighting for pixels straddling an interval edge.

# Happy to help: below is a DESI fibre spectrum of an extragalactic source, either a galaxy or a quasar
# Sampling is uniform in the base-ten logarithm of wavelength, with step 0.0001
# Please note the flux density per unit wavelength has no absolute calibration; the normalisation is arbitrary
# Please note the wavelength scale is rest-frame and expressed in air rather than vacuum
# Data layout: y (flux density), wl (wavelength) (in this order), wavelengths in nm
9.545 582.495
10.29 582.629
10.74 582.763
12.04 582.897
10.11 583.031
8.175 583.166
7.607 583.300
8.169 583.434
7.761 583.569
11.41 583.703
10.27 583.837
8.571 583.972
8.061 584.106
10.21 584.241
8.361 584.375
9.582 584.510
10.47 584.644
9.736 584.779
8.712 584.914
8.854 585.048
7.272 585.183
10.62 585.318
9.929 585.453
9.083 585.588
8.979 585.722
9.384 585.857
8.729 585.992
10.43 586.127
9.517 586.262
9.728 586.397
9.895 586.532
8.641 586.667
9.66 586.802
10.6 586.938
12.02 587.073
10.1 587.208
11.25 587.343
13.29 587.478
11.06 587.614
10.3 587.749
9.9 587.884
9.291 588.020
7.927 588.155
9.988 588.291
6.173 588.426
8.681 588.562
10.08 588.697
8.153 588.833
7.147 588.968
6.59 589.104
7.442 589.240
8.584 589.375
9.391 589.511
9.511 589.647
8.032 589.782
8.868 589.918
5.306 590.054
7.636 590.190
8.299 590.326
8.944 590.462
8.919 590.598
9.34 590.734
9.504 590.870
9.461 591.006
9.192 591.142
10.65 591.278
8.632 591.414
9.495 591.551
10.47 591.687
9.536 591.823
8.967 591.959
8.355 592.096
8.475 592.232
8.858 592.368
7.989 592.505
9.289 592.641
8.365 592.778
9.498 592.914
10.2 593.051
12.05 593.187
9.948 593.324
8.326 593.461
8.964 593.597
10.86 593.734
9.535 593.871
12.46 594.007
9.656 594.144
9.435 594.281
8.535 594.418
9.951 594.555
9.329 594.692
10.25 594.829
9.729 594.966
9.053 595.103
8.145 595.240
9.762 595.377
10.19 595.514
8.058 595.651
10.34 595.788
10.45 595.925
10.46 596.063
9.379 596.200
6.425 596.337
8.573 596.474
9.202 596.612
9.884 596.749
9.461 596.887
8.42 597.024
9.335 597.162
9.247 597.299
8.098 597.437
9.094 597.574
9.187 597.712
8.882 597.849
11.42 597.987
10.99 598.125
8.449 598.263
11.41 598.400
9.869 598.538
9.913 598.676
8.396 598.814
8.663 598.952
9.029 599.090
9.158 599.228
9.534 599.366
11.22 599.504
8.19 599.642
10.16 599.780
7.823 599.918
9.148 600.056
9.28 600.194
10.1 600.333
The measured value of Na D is 0.53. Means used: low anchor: 10.5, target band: 8.5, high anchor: 9.6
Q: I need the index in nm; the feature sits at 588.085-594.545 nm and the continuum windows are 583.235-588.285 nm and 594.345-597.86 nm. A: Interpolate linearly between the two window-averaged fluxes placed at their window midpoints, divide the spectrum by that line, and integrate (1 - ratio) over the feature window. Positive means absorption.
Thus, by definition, 0.28 nm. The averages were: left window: 9.61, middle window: 8.98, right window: 9.22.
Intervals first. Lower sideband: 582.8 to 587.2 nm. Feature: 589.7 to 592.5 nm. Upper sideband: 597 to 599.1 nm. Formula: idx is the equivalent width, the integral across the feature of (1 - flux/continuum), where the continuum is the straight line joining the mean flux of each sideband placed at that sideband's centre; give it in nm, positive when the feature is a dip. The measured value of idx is 0.18 nm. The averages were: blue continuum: 9.47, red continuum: 9.43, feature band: 8.83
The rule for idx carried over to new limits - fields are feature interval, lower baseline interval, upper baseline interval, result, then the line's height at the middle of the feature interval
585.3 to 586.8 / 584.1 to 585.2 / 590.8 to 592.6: -0.06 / 9.17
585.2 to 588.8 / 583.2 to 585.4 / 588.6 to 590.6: -0.48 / 8.63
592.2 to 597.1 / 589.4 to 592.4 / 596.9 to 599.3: -0.15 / 9.15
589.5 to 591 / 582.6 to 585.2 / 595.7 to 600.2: 0.13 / 9.35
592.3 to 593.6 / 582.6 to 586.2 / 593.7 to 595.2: 0.05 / 9.77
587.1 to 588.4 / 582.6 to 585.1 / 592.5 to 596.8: -0.11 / 9.46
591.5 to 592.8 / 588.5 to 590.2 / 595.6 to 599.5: -0.07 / 8.55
